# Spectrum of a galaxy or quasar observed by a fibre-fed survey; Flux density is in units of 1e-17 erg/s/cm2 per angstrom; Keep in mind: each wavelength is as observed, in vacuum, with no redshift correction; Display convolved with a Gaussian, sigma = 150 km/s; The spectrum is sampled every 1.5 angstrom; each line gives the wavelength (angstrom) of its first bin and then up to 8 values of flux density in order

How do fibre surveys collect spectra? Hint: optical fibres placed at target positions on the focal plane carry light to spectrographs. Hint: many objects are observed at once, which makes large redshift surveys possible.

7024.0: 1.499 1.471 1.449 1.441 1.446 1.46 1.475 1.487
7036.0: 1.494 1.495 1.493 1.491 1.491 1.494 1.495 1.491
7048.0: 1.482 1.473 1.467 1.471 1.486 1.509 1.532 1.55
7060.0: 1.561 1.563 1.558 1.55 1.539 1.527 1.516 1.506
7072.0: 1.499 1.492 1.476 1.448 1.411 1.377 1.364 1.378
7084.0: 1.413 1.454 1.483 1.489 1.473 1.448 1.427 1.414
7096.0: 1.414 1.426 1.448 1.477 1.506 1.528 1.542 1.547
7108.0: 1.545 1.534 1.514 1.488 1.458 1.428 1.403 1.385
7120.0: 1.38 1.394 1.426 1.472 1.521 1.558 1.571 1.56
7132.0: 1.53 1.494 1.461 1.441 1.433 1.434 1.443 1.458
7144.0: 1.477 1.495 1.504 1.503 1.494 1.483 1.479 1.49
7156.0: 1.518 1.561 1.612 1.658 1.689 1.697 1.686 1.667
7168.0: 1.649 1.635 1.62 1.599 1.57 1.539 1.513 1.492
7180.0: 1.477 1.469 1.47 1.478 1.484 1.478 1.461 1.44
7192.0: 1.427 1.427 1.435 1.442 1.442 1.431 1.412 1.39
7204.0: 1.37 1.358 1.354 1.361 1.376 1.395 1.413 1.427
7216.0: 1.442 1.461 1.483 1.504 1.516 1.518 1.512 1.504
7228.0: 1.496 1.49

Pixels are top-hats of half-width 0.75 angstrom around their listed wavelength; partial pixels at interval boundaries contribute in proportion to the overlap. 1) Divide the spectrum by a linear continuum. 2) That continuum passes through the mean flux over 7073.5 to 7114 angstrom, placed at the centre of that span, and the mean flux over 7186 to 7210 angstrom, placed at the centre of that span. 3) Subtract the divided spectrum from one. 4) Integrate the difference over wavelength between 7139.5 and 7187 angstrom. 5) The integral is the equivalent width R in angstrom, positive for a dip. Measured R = -3.7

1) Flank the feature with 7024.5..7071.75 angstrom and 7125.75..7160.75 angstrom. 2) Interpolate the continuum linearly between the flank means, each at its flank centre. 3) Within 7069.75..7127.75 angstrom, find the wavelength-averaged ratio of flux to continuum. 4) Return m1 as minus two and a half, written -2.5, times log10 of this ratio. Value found 0.03 mag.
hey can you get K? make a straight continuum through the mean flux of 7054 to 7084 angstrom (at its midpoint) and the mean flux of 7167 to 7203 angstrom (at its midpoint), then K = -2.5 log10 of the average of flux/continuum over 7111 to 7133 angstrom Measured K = 0.01 mag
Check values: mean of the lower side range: 1.49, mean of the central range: 1.47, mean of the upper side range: 1.49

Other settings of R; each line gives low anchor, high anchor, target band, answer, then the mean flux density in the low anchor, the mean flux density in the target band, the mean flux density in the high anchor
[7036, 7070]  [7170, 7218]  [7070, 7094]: 0.85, 1.51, 1.45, 1.45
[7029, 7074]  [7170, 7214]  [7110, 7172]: -1.92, 1.5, 1.52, 1.45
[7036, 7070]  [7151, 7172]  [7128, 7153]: 1.57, 1.51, 1.49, 1.6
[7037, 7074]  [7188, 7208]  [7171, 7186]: -0.93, 1.51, 1.52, 1.41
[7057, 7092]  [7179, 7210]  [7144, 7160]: -0.73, 1.48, 1.51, 1.43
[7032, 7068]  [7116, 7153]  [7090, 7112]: 0.03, 1.51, 1.48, 1.47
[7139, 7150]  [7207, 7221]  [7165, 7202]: -1.49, 1.48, 1.51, 1.42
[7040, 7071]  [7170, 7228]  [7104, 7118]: -0.01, 1.51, 1.49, 1.46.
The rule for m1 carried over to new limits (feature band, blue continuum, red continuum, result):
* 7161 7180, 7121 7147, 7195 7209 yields -0.12 mag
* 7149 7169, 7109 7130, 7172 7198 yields -0.08 mag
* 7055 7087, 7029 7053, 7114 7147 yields -0.01 mag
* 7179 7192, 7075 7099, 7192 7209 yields -0.05 mag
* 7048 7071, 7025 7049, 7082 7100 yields -0.04 mag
